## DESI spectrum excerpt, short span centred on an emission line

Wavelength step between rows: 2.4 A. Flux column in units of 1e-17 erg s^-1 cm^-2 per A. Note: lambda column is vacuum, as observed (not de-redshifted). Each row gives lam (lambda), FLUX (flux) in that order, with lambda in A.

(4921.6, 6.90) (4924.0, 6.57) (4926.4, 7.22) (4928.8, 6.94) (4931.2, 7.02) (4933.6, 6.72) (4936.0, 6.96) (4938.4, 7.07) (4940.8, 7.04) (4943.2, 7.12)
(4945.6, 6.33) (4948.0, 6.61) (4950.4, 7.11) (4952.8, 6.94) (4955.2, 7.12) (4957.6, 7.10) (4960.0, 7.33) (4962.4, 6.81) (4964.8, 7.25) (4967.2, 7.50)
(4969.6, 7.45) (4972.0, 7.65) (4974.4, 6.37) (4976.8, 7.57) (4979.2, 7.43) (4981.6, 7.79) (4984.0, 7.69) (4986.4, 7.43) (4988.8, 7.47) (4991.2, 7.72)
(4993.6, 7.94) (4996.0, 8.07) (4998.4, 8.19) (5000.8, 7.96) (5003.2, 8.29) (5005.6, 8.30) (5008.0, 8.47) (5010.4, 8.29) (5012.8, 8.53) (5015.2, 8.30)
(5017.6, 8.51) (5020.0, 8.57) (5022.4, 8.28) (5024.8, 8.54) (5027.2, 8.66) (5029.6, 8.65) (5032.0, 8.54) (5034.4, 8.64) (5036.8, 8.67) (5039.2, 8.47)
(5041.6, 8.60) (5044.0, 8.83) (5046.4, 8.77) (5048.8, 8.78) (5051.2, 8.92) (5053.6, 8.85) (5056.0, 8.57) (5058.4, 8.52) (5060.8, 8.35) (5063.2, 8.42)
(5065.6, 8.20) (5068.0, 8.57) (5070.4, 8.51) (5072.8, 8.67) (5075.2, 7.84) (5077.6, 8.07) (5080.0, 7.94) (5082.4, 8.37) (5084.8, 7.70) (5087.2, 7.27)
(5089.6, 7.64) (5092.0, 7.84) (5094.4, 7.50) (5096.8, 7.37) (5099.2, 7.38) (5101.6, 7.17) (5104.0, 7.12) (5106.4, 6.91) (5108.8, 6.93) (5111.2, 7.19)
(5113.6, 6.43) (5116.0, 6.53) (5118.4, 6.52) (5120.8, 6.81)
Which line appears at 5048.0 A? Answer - C IV 1549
